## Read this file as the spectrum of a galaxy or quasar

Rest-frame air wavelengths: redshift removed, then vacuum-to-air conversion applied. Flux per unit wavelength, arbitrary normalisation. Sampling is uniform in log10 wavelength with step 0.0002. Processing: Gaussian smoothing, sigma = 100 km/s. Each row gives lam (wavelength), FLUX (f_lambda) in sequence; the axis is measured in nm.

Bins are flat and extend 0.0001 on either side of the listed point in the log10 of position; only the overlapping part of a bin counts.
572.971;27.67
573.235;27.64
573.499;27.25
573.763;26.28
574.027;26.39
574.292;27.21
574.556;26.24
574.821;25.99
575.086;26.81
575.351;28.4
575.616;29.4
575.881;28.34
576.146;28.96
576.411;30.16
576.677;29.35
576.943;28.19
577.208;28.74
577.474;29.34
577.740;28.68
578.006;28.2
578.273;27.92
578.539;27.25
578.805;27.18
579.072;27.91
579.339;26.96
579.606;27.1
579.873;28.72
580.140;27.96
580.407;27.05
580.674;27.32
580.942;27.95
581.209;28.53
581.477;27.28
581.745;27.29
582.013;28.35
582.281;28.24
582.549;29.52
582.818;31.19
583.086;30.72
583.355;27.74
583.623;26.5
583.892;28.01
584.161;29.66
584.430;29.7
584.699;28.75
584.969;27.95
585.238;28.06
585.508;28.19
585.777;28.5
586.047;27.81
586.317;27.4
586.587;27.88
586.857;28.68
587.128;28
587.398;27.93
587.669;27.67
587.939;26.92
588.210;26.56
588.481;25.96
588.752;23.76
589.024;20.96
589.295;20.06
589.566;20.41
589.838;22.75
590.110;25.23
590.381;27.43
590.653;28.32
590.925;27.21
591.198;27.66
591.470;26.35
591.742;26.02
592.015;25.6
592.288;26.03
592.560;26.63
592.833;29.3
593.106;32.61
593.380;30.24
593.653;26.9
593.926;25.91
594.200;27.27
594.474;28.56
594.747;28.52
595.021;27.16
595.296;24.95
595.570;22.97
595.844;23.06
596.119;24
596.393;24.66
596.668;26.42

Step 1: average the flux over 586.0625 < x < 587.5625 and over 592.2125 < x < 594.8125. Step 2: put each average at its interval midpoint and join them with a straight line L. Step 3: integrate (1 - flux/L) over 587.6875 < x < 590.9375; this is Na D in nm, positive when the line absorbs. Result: 0.396 nm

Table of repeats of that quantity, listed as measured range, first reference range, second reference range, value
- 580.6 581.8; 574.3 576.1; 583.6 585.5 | 0.02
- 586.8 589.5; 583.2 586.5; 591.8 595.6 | 0.24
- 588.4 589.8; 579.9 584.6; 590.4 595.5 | 0.29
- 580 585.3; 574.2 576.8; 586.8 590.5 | -0.39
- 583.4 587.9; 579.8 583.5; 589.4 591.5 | -0.17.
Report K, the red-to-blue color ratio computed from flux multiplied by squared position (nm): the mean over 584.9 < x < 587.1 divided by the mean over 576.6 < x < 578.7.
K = 1.02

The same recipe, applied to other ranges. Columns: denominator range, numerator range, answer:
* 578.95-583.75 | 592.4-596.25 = 1.00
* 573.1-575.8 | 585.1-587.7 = 1.07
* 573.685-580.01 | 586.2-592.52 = 0.97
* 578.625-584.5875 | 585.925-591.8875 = 0.94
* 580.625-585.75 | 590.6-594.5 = 1.00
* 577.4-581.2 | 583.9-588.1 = 1.04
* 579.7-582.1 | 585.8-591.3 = 0.96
